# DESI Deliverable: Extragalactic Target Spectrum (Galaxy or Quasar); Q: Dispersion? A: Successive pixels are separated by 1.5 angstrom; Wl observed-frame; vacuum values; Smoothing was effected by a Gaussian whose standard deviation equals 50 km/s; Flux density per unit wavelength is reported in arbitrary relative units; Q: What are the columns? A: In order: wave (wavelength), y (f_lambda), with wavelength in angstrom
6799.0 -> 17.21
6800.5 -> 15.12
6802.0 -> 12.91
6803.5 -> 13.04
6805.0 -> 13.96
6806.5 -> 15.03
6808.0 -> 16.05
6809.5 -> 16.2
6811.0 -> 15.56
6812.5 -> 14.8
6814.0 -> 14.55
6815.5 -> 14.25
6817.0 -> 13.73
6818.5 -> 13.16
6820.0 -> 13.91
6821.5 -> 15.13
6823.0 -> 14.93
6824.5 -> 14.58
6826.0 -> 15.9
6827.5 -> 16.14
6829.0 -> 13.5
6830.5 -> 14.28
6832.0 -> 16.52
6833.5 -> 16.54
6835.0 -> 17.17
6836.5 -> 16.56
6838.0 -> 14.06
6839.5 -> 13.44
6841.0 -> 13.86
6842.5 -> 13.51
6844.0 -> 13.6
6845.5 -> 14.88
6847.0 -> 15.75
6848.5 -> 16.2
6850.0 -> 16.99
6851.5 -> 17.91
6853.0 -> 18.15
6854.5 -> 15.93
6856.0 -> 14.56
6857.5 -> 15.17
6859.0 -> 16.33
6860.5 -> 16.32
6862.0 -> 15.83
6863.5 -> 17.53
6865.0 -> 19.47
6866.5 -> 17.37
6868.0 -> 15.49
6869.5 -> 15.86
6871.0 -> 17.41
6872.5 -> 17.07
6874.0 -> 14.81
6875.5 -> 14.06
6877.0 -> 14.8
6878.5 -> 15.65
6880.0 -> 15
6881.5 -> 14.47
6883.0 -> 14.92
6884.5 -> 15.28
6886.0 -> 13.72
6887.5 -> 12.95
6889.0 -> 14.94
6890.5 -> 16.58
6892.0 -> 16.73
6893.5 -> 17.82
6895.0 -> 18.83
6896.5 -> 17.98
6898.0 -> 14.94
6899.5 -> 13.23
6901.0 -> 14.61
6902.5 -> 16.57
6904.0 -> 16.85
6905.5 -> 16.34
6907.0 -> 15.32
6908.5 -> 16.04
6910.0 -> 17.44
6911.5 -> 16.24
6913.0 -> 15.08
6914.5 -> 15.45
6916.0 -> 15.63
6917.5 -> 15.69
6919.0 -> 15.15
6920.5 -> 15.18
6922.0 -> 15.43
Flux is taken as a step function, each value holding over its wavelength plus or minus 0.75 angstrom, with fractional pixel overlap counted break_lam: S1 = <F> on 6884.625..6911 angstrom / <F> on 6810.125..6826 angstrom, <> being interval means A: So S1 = 1.09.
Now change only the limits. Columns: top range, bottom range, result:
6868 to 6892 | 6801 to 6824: 1.05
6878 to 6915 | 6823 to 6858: 1.02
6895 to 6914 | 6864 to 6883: 1.00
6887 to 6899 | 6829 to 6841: 1.07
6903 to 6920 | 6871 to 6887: 1.06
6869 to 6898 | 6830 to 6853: 1.01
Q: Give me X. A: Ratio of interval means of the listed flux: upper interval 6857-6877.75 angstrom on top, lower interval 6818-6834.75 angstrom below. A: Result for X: 1.1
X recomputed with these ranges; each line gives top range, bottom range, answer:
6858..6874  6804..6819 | 1.14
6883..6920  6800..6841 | 1.06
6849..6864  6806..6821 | 1.12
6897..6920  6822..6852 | 1.02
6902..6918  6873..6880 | 1.08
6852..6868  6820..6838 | 1.08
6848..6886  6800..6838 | 1.08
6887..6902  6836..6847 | 1.11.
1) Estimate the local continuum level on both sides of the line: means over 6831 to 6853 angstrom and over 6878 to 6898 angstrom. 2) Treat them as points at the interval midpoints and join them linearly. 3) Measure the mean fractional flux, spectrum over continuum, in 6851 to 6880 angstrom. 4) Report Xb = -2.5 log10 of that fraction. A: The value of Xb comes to -0.04 mag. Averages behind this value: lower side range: 15.6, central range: 16.3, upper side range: 15.7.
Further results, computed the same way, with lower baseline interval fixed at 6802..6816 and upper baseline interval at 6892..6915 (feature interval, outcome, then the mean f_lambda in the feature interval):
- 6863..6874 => -0.09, 17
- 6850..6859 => -0.07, 16.4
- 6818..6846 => 0.02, 14.8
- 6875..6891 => 0.08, 14.7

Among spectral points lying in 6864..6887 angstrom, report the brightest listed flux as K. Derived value 19.47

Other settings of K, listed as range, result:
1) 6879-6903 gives 18.83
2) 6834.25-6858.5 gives 18.15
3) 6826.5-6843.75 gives 17.17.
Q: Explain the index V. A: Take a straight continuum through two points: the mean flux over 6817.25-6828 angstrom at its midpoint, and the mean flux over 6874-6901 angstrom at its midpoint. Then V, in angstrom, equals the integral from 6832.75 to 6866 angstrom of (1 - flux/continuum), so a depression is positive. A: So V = -2.0 angstrom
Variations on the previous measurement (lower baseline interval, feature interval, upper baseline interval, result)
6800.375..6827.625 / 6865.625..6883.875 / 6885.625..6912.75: 0.0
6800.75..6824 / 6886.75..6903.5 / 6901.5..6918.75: -0.2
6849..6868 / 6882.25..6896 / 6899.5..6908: 0.2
